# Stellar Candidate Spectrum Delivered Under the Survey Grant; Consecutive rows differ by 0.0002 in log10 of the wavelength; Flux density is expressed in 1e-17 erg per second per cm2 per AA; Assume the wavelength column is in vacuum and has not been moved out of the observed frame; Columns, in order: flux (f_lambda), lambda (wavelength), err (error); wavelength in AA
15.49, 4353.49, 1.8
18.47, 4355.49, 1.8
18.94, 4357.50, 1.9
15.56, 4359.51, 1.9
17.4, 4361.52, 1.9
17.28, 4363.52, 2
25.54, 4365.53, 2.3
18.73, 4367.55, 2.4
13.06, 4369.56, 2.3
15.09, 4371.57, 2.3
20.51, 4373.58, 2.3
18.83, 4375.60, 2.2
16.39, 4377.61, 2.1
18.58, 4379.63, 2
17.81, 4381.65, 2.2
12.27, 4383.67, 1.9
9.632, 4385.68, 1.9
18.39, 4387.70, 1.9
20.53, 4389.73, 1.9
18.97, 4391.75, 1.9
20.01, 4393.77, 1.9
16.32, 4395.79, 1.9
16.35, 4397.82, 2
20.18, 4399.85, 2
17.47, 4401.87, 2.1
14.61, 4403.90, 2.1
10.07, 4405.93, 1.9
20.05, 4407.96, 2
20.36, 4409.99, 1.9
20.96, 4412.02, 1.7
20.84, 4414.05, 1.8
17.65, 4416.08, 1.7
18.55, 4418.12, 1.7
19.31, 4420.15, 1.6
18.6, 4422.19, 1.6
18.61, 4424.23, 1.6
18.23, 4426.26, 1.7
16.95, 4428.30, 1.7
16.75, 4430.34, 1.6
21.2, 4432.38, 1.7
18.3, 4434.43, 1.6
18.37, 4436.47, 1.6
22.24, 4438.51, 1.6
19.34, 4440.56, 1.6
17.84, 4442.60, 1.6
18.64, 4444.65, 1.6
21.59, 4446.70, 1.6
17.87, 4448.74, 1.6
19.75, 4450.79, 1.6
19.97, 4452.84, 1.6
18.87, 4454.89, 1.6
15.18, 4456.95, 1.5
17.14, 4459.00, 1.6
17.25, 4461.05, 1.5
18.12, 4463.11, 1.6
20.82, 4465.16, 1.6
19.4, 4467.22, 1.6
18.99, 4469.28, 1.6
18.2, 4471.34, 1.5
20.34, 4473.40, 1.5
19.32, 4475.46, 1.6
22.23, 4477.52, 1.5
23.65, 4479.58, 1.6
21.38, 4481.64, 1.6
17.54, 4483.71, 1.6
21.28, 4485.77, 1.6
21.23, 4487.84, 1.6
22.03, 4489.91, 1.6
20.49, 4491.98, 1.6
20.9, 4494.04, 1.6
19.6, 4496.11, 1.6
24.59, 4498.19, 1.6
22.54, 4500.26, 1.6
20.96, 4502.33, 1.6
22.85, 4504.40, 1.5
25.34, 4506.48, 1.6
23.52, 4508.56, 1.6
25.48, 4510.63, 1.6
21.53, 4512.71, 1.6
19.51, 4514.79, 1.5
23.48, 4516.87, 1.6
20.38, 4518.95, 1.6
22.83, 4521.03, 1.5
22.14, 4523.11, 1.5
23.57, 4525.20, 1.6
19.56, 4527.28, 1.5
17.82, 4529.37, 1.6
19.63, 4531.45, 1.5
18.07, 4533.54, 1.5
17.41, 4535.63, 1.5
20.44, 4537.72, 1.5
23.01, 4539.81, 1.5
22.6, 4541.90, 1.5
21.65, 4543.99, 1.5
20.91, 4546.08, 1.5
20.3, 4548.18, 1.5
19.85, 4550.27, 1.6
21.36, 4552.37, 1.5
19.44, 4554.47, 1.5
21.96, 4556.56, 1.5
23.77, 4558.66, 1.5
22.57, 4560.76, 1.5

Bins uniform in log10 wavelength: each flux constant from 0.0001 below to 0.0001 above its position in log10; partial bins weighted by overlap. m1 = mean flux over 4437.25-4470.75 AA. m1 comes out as 18.9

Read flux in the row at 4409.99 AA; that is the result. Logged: 20.36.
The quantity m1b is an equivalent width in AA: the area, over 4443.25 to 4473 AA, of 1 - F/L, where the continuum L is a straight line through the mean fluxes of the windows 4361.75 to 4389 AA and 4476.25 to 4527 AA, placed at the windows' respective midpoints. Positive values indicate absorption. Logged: 2.3 AA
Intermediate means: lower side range 17.1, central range 18.7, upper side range 22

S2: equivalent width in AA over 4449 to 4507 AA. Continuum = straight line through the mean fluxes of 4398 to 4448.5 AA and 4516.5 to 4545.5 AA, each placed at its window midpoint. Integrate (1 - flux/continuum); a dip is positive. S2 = -1.6 AA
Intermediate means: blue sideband 18.6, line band 20.3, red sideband 20.8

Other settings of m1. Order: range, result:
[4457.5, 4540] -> 20.8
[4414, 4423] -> 18.8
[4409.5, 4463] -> 18.8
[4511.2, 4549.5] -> 20.9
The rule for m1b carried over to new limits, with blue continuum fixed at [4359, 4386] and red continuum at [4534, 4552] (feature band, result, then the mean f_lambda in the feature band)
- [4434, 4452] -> -0.74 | 19.4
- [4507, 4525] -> -2.12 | 22.5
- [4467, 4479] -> -0.43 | 19.9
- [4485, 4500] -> -1.42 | 21.5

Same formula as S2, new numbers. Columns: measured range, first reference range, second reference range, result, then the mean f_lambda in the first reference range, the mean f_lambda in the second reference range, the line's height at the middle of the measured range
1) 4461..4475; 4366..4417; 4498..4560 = 0.4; 17.4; 21.5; 19.7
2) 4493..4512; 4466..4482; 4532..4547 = -2.2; 20.4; 20.6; 20.5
